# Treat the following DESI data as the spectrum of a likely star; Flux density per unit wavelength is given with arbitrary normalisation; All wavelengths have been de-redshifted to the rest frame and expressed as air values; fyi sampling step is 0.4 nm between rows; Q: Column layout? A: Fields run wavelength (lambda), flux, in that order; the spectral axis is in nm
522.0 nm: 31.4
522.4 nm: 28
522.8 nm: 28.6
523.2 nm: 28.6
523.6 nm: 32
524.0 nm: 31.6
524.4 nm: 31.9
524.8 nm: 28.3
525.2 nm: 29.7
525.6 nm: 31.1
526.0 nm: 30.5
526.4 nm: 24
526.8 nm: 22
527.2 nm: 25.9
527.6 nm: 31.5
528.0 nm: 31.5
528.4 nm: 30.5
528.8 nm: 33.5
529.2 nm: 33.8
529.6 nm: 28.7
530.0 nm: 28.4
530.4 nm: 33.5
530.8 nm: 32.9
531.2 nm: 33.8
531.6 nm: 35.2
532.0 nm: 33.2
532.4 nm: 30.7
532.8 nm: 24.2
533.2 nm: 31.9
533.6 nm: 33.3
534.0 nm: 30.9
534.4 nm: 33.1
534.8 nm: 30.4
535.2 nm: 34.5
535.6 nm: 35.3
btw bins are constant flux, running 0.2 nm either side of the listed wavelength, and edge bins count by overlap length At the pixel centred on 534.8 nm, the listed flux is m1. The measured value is 30.4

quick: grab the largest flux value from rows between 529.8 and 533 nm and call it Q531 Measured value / 35.2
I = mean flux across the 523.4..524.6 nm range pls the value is 31.8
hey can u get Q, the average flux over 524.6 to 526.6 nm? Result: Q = 28.7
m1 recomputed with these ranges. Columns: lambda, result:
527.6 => 31.5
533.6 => 33.3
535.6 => 35.3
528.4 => 30.5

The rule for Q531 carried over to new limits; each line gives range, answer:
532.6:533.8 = 33.3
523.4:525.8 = 32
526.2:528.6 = 31.5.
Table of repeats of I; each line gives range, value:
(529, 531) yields 31.5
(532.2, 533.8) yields 30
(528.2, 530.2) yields 31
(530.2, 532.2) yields 33.7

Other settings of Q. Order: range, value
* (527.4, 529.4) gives 32.2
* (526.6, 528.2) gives 27.7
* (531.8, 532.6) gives 32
